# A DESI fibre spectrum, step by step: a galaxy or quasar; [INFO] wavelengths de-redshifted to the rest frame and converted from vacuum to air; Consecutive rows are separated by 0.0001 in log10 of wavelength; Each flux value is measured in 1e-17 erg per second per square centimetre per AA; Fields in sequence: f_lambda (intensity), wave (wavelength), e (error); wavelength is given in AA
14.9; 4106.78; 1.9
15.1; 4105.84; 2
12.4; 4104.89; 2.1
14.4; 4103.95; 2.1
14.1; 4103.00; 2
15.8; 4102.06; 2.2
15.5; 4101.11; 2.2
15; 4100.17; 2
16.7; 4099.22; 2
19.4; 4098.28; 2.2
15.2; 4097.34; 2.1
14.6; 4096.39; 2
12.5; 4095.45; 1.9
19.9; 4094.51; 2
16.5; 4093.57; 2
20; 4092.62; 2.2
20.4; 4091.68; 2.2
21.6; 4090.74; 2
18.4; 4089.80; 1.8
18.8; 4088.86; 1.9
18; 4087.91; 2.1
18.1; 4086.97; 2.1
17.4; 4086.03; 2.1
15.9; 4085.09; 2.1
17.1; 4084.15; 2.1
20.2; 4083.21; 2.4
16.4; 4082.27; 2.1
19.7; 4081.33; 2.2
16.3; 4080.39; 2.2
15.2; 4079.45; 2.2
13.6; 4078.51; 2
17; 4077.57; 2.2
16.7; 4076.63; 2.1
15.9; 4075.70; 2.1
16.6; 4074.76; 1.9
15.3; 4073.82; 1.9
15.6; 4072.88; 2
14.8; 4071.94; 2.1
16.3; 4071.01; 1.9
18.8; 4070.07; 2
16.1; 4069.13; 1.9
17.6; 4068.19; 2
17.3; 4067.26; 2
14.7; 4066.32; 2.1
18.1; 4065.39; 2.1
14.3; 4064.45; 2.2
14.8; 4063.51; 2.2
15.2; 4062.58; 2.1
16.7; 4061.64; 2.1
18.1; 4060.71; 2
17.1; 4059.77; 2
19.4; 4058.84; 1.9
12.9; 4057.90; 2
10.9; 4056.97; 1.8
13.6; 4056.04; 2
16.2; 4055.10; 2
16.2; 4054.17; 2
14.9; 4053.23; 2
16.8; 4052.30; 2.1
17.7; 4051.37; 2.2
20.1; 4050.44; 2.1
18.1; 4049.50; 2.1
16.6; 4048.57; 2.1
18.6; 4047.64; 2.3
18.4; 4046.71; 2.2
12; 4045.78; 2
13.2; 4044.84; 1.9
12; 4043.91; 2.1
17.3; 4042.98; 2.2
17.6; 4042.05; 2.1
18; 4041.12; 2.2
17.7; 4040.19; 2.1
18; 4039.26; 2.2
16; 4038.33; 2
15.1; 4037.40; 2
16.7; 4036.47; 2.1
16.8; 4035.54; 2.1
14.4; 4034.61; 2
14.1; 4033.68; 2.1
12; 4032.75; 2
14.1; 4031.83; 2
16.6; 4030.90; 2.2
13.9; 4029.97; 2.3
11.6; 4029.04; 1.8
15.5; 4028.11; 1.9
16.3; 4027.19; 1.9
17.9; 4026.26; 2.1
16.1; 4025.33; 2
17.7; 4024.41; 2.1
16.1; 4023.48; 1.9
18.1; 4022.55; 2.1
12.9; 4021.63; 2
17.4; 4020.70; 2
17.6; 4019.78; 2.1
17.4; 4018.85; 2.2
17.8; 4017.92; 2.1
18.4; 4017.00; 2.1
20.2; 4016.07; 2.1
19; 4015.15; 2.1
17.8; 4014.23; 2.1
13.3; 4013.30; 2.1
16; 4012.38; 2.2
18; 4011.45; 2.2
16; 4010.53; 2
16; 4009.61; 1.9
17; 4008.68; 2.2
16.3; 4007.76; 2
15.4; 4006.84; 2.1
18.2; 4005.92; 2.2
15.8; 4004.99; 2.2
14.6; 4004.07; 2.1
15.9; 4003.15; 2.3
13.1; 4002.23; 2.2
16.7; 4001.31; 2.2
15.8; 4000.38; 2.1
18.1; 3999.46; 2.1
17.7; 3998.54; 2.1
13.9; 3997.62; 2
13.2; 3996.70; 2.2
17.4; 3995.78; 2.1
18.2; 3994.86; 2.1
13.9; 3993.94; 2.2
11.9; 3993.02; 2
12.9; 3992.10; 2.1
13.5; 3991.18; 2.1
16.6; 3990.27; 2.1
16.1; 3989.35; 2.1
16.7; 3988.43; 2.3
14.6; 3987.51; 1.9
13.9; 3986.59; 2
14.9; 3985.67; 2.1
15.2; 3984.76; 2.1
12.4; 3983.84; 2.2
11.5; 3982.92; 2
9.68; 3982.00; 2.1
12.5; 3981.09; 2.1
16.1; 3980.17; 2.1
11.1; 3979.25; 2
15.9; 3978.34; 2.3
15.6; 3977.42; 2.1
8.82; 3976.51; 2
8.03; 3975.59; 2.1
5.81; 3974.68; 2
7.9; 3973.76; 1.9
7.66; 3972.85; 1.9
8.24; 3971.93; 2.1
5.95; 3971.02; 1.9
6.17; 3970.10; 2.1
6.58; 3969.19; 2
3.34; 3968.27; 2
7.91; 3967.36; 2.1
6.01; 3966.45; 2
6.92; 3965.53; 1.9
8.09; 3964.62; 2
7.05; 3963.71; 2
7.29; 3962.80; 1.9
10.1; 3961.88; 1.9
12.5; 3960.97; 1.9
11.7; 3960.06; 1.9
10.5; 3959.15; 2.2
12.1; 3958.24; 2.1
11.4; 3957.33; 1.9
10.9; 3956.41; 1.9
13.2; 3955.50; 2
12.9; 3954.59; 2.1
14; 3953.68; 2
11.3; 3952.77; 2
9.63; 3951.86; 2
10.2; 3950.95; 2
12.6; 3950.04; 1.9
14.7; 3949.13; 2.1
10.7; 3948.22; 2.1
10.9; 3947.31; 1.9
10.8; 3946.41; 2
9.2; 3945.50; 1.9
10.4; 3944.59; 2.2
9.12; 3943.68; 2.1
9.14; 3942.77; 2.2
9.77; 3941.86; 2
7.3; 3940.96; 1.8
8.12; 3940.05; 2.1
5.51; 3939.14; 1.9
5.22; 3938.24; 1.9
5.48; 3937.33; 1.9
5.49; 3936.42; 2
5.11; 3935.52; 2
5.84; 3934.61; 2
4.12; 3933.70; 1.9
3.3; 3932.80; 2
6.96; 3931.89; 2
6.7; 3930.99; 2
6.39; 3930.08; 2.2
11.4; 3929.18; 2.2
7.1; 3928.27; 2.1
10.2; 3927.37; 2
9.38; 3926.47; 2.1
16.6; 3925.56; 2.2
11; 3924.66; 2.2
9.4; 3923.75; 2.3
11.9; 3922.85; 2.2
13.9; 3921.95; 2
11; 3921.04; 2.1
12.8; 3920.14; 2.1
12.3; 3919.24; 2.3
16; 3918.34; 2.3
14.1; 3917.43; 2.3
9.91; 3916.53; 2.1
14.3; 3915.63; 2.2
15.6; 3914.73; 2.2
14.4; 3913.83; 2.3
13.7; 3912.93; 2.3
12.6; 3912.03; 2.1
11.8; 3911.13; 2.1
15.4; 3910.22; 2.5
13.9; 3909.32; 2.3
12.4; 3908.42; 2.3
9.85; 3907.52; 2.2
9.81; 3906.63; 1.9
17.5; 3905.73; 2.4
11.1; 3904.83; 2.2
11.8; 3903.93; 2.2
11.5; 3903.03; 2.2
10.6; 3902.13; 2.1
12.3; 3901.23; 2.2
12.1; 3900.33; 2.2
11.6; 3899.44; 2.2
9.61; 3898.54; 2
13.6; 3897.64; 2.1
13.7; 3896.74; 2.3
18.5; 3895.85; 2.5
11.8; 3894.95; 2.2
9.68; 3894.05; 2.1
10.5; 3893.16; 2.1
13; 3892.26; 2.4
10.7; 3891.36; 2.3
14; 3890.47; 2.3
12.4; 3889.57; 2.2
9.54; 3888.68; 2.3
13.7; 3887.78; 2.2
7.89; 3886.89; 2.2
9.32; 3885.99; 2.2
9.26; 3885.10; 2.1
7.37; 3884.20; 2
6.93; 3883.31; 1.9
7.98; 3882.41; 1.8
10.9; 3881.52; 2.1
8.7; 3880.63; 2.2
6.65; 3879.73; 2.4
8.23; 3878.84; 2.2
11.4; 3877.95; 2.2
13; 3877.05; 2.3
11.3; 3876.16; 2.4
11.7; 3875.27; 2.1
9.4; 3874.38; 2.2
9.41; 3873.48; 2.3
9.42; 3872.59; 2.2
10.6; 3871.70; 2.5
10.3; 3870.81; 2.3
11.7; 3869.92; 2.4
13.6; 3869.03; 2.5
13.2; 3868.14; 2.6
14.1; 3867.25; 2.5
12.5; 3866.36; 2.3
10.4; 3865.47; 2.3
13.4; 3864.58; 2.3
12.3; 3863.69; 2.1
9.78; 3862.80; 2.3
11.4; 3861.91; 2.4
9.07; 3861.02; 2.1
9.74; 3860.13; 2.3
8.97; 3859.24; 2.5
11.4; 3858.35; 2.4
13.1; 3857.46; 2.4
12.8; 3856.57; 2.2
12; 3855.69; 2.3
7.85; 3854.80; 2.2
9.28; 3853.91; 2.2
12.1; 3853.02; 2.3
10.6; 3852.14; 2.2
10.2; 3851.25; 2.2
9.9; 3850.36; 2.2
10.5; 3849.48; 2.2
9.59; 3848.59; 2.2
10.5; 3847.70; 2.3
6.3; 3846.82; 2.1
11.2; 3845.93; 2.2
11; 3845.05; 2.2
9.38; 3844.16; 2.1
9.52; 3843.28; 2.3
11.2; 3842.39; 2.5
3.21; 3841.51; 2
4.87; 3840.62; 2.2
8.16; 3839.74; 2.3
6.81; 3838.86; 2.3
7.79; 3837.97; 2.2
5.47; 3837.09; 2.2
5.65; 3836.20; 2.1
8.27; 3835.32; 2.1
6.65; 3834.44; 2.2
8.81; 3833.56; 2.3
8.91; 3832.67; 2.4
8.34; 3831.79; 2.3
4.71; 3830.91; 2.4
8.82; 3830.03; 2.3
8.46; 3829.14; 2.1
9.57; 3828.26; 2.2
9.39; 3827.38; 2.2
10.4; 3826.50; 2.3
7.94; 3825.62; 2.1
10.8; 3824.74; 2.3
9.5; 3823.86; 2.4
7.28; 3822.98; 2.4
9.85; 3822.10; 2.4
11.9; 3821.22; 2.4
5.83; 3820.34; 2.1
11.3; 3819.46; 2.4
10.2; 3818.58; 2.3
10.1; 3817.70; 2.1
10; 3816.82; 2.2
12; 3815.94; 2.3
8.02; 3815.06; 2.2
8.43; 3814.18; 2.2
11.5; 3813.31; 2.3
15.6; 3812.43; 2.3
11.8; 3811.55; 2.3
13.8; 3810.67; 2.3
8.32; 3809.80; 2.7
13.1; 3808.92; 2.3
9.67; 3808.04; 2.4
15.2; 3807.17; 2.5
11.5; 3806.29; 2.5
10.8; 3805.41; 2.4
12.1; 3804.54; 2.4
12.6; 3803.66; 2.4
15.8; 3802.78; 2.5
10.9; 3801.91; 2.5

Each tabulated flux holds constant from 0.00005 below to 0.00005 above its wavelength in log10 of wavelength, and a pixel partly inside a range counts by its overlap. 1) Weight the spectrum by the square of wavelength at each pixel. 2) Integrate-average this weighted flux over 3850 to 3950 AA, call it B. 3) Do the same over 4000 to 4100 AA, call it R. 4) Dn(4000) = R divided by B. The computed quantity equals 1.66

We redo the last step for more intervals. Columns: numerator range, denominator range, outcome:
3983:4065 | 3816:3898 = 1.73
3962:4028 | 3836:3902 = 1.41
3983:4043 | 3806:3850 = 1.87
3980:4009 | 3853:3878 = 1.43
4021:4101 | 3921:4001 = 1.61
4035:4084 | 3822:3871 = 1.89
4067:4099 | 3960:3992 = 1.70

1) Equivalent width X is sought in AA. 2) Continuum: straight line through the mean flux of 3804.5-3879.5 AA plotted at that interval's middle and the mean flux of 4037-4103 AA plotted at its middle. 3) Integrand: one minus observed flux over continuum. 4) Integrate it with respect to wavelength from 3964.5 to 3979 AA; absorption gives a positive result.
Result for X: 6.0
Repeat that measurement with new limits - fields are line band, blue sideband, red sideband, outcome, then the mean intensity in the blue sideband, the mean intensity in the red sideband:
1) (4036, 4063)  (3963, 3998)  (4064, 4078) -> -1.97 AA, 11.3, 16.3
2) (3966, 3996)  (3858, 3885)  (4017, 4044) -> 5.90 AA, 10.5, 16.1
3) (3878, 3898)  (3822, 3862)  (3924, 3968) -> -3.39 AA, 9.05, 9.19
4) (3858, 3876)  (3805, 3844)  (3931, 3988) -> -3.31 AA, 9.3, 9.59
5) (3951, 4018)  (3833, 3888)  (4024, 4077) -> 4.81 AA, 9.79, 16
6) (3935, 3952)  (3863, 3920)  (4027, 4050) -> 5.47 AA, 11.7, 15.6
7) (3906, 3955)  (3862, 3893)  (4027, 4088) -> 7.29 AA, 10.7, 16.1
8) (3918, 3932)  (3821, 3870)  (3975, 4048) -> 1.70 AA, 9.62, 15.4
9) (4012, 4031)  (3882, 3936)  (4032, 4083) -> -2.12 AA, 11.1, 16.1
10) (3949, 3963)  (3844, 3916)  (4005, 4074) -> 2.10 AA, 11.3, 16.2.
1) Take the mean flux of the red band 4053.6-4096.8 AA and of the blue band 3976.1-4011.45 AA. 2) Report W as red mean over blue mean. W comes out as 1.12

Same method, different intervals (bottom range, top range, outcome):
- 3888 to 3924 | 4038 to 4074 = 1.29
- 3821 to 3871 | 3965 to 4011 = 1.33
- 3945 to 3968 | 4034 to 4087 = 1.56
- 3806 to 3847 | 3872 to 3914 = 1.22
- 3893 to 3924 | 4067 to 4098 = 1.35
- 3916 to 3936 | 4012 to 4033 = 1.66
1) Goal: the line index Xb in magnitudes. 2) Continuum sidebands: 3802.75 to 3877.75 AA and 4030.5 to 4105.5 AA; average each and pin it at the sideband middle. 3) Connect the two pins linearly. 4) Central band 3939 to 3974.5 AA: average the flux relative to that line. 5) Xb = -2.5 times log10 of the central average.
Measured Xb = 0.371 mag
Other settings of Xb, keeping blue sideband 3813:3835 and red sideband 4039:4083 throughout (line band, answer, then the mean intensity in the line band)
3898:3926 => -0.07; 12.6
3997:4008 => -0.10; 15.9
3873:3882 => 0.07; 10.1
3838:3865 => 0.02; 9.84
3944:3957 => 0.13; 11.5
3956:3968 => 0.38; 9.32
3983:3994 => -0.02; 14.3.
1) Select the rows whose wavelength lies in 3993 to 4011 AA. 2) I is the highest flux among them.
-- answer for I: 18.2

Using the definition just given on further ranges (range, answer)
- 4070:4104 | 21.6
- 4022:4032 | 18.1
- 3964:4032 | 20.2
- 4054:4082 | 19.7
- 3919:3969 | 16.6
